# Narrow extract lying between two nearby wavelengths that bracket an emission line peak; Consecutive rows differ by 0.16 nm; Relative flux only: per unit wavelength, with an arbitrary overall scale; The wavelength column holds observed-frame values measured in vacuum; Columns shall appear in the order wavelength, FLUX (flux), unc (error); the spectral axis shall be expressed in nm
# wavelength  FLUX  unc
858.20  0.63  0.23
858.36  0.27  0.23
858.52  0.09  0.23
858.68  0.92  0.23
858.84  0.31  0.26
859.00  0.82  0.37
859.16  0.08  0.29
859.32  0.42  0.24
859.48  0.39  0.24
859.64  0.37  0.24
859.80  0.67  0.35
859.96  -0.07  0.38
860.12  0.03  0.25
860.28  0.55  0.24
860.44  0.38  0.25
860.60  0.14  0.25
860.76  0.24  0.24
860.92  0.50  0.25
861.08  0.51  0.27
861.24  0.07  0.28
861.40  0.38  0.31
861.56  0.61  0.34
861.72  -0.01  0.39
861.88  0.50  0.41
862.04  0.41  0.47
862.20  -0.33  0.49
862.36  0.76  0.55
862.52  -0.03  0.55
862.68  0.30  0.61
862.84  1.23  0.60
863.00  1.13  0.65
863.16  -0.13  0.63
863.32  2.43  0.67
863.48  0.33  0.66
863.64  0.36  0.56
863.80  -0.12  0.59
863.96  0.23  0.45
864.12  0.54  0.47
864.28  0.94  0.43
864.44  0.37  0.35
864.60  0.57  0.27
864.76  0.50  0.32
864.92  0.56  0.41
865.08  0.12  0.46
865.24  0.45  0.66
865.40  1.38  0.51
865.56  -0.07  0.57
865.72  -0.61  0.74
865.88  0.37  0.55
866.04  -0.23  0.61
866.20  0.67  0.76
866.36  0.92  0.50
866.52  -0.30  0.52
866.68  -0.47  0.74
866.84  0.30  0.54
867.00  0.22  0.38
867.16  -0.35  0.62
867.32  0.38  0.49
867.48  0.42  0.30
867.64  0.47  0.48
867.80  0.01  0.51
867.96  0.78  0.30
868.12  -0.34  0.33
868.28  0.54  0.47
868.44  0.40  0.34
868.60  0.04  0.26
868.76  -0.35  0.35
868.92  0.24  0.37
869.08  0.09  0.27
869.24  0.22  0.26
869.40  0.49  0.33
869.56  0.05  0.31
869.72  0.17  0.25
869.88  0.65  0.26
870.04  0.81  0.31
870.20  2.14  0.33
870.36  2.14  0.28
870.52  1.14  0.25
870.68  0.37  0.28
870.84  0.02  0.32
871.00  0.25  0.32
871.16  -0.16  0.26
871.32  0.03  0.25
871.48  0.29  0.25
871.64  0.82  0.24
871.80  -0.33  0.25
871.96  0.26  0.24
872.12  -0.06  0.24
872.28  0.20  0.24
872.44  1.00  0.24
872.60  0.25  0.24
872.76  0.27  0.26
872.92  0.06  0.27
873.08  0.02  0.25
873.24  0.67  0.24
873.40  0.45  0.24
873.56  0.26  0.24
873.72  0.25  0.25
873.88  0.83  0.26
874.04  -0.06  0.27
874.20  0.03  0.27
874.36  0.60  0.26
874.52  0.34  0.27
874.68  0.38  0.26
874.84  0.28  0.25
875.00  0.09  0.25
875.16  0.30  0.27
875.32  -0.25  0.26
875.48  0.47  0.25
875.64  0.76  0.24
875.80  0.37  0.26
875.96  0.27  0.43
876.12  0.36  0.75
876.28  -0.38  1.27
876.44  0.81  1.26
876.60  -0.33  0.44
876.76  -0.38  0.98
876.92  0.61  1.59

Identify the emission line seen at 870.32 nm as Hbeta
